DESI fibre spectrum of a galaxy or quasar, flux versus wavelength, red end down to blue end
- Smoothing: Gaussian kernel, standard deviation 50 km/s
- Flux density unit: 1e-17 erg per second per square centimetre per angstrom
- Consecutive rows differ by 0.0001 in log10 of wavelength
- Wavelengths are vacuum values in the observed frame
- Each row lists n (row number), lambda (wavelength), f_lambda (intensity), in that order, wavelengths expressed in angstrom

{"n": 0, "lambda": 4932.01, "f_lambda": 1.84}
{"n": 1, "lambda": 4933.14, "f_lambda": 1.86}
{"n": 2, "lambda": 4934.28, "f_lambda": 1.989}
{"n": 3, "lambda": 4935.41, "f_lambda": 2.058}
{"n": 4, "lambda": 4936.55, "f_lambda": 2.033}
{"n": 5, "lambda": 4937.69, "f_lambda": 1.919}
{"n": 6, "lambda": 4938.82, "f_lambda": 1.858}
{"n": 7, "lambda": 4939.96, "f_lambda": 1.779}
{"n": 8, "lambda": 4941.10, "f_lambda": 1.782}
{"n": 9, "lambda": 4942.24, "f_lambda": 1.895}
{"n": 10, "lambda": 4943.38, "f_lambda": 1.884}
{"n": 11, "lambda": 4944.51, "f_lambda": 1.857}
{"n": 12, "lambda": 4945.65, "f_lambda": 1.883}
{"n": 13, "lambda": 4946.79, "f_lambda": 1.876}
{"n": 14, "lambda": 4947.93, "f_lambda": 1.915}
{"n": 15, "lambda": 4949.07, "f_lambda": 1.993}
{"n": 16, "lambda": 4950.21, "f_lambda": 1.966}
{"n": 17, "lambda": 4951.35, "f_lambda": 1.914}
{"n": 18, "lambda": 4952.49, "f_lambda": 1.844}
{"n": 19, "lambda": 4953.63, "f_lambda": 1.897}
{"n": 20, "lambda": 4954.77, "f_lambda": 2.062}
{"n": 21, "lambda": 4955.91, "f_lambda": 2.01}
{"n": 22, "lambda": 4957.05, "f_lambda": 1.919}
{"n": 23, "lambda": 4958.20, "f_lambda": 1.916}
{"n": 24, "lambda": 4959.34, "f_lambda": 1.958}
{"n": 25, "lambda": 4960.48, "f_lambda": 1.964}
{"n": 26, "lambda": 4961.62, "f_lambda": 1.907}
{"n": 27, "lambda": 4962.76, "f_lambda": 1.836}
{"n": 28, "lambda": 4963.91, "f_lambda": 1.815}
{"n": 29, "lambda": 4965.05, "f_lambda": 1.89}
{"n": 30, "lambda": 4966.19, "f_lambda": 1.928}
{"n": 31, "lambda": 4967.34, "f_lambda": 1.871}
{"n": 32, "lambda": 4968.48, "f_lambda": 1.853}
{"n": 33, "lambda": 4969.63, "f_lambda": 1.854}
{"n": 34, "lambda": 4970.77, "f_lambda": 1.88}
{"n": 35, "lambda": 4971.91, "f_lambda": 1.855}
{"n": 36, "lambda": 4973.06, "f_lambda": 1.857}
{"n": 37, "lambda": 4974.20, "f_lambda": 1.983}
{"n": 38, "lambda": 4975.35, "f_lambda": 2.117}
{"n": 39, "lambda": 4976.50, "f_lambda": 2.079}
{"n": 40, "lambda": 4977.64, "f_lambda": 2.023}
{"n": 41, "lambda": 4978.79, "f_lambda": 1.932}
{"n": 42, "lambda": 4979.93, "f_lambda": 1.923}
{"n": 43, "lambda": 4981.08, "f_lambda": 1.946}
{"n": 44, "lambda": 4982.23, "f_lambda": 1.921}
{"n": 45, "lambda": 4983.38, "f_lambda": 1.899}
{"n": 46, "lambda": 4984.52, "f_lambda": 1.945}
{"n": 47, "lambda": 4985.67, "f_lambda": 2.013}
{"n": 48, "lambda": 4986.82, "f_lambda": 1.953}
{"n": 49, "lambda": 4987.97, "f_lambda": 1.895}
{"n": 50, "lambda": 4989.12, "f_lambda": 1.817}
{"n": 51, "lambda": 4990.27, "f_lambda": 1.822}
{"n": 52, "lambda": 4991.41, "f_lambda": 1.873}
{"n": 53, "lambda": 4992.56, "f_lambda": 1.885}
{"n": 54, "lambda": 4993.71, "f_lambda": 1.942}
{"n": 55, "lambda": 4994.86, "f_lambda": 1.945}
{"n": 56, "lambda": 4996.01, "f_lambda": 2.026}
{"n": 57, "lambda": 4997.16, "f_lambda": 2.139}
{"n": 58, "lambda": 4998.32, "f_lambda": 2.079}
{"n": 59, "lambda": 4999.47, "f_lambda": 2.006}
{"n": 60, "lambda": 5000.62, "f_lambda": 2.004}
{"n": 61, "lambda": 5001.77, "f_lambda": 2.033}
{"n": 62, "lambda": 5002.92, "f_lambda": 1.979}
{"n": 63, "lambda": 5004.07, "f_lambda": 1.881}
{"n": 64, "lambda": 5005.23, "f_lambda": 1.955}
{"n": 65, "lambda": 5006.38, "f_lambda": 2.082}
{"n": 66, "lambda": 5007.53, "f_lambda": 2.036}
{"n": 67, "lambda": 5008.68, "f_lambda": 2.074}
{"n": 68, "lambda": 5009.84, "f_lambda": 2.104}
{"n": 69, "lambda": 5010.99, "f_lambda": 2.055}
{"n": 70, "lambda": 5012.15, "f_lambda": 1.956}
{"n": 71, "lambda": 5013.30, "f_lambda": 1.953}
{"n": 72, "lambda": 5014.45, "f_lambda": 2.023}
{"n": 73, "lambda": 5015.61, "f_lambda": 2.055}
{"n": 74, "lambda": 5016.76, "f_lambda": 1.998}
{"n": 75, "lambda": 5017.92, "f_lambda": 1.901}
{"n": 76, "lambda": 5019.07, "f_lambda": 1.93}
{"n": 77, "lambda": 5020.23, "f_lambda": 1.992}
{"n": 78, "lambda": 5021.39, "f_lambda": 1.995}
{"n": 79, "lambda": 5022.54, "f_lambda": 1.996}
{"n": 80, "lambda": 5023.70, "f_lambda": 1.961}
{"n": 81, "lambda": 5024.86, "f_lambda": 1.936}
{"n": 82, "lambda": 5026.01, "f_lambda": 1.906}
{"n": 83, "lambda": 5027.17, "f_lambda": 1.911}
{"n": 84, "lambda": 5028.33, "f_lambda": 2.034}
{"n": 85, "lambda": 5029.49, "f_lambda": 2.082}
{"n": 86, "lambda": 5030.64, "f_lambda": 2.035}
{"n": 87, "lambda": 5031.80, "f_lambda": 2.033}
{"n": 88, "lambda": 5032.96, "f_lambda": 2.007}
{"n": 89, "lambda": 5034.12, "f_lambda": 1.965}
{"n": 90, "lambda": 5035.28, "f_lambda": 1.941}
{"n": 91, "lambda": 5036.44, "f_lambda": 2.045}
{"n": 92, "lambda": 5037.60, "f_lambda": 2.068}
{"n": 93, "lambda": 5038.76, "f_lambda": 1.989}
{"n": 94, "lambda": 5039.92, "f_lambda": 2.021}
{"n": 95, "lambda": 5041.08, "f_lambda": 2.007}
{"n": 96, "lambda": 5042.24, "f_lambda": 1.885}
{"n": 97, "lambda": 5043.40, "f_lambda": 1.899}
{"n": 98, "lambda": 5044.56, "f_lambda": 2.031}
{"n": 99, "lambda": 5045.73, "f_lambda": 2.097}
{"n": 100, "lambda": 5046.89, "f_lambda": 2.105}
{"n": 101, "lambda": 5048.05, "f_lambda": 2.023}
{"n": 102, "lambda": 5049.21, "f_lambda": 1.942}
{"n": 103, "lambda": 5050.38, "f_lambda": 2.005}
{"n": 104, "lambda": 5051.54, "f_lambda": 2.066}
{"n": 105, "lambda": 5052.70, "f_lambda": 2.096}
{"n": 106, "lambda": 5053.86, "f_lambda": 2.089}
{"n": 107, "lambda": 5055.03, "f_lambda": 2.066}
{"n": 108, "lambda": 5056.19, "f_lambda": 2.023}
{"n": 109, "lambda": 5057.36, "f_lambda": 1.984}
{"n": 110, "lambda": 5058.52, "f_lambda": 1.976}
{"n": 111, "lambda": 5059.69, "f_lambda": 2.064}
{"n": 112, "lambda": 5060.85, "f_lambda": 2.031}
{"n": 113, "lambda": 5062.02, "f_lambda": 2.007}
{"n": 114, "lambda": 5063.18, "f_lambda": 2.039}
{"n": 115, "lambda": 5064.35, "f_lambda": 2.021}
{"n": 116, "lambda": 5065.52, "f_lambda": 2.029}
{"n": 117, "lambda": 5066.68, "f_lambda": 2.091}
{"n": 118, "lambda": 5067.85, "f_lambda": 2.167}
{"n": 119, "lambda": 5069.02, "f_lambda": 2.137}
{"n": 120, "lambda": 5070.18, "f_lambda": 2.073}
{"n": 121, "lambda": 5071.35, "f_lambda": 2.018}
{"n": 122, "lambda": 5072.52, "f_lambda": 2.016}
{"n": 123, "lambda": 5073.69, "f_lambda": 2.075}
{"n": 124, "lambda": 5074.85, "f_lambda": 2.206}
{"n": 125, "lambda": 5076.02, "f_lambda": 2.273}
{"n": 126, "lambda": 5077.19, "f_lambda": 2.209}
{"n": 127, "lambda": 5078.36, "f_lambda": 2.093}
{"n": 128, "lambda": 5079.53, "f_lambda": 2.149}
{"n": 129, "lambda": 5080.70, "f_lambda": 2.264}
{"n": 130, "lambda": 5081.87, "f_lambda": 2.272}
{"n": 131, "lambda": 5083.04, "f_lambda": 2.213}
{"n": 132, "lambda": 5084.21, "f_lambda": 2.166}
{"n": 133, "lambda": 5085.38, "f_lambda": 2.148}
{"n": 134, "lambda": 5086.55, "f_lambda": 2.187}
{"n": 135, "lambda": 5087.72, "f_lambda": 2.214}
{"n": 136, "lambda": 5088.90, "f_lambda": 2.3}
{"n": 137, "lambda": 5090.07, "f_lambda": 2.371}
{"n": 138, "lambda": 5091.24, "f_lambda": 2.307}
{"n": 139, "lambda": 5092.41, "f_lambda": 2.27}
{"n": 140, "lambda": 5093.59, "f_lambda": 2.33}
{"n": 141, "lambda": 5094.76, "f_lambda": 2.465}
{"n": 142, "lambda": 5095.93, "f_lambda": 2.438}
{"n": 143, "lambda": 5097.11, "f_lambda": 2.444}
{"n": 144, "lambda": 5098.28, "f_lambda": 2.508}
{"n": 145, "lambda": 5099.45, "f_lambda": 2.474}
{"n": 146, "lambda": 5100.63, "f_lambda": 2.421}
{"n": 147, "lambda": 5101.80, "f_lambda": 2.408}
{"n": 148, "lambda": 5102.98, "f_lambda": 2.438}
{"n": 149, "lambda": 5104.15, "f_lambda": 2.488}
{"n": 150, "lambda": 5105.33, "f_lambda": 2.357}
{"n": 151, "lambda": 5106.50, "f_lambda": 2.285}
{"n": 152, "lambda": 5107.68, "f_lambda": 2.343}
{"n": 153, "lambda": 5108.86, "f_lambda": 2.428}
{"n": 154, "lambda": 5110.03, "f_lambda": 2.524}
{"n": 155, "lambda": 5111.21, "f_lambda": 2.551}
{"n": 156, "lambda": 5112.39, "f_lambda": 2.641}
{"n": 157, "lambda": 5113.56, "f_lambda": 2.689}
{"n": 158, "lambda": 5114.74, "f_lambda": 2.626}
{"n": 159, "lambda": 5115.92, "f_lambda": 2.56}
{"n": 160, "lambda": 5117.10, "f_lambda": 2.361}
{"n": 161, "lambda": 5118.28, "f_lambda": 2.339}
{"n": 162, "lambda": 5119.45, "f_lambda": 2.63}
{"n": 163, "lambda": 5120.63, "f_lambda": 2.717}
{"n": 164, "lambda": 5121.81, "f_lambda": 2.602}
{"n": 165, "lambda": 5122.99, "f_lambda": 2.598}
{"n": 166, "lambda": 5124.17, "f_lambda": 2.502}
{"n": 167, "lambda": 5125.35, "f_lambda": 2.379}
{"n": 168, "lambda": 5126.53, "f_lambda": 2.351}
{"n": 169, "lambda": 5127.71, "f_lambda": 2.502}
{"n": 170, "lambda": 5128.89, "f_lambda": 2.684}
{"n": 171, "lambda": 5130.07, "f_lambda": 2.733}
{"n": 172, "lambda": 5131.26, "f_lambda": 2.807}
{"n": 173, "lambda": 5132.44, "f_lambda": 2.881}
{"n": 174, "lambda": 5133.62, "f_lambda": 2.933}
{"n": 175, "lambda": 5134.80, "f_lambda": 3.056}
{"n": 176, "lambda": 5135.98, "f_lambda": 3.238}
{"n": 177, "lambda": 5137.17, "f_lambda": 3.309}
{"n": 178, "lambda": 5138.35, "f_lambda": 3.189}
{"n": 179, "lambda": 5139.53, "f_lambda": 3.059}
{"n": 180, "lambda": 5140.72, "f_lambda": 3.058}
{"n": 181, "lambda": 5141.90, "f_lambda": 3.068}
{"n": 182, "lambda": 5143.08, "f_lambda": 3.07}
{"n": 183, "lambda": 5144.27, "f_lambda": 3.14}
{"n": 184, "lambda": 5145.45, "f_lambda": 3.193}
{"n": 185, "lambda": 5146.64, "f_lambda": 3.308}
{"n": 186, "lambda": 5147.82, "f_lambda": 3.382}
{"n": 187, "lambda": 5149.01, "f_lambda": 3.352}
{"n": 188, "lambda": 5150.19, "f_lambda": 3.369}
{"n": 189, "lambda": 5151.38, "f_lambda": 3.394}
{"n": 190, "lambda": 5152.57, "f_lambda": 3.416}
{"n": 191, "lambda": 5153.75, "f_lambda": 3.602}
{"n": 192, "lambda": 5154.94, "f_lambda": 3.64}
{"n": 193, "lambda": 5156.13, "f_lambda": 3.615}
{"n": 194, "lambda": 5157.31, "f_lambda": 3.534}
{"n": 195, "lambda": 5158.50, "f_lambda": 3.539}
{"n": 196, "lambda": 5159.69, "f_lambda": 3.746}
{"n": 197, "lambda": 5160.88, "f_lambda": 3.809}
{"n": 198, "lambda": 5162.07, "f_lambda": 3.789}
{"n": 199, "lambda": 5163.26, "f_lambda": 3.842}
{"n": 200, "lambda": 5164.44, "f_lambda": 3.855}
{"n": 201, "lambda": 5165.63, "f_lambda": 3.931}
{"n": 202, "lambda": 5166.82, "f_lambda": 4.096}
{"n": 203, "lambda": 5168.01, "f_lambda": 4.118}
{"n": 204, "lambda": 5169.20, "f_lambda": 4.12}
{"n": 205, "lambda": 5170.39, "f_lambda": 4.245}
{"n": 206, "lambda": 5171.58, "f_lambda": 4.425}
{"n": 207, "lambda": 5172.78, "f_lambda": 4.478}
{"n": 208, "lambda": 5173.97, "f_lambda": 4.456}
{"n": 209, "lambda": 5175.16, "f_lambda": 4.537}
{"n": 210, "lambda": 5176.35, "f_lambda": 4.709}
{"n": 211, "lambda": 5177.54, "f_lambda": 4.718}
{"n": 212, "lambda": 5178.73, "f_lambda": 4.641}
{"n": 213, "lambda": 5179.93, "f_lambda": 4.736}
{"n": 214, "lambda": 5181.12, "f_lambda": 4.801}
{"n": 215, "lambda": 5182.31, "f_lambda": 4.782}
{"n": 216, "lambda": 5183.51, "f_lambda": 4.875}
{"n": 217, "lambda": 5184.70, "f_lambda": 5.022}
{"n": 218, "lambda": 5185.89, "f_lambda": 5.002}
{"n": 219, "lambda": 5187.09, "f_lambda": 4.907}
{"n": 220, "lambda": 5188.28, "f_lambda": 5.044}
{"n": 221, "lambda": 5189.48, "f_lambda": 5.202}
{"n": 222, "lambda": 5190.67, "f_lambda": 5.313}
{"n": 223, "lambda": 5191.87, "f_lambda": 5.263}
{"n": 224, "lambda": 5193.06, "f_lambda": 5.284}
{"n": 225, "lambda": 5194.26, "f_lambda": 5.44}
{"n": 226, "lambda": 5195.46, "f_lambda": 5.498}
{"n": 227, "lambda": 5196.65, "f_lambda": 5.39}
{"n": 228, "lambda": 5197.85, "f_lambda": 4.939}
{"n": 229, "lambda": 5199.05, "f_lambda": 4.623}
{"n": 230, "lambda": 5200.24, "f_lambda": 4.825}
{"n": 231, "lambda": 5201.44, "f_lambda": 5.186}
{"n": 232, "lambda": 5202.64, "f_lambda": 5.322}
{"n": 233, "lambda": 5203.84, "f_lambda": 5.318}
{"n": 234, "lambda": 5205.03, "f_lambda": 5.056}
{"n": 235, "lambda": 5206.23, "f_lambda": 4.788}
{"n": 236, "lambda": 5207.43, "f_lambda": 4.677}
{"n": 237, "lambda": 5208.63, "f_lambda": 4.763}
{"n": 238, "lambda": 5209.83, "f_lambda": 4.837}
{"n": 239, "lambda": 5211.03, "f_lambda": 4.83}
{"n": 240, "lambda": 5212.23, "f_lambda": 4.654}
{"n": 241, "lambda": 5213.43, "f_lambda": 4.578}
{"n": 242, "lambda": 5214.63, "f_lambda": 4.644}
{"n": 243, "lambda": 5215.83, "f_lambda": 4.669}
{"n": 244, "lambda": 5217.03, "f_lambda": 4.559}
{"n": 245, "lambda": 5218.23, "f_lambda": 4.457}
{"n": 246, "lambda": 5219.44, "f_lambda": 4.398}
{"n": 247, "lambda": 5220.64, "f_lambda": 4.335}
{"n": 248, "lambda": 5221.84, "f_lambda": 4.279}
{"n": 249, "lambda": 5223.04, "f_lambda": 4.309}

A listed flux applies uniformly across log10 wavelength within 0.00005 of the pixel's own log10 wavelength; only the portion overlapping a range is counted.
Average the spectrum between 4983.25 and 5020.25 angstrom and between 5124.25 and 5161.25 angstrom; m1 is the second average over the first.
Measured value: 1.60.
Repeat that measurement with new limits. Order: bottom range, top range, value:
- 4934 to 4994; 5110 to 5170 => 1.64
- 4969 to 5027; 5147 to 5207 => 2.27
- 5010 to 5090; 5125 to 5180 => 1.73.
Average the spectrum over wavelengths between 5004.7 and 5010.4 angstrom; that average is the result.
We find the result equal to 2.05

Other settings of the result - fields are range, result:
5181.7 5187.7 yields 4.92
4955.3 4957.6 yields 1.97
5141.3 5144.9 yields 3.1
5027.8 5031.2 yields 2.05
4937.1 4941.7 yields 1.83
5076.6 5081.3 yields 2.18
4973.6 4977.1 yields 2.06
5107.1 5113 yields 2.5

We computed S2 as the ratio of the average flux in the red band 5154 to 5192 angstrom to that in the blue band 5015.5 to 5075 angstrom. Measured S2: 2.17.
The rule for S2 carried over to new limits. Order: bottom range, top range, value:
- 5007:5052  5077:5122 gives 1.19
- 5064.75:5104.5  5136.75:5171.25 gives 1.58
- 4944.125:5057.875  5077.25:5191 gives 1.63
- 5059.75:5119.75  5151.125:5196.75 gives 1.93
